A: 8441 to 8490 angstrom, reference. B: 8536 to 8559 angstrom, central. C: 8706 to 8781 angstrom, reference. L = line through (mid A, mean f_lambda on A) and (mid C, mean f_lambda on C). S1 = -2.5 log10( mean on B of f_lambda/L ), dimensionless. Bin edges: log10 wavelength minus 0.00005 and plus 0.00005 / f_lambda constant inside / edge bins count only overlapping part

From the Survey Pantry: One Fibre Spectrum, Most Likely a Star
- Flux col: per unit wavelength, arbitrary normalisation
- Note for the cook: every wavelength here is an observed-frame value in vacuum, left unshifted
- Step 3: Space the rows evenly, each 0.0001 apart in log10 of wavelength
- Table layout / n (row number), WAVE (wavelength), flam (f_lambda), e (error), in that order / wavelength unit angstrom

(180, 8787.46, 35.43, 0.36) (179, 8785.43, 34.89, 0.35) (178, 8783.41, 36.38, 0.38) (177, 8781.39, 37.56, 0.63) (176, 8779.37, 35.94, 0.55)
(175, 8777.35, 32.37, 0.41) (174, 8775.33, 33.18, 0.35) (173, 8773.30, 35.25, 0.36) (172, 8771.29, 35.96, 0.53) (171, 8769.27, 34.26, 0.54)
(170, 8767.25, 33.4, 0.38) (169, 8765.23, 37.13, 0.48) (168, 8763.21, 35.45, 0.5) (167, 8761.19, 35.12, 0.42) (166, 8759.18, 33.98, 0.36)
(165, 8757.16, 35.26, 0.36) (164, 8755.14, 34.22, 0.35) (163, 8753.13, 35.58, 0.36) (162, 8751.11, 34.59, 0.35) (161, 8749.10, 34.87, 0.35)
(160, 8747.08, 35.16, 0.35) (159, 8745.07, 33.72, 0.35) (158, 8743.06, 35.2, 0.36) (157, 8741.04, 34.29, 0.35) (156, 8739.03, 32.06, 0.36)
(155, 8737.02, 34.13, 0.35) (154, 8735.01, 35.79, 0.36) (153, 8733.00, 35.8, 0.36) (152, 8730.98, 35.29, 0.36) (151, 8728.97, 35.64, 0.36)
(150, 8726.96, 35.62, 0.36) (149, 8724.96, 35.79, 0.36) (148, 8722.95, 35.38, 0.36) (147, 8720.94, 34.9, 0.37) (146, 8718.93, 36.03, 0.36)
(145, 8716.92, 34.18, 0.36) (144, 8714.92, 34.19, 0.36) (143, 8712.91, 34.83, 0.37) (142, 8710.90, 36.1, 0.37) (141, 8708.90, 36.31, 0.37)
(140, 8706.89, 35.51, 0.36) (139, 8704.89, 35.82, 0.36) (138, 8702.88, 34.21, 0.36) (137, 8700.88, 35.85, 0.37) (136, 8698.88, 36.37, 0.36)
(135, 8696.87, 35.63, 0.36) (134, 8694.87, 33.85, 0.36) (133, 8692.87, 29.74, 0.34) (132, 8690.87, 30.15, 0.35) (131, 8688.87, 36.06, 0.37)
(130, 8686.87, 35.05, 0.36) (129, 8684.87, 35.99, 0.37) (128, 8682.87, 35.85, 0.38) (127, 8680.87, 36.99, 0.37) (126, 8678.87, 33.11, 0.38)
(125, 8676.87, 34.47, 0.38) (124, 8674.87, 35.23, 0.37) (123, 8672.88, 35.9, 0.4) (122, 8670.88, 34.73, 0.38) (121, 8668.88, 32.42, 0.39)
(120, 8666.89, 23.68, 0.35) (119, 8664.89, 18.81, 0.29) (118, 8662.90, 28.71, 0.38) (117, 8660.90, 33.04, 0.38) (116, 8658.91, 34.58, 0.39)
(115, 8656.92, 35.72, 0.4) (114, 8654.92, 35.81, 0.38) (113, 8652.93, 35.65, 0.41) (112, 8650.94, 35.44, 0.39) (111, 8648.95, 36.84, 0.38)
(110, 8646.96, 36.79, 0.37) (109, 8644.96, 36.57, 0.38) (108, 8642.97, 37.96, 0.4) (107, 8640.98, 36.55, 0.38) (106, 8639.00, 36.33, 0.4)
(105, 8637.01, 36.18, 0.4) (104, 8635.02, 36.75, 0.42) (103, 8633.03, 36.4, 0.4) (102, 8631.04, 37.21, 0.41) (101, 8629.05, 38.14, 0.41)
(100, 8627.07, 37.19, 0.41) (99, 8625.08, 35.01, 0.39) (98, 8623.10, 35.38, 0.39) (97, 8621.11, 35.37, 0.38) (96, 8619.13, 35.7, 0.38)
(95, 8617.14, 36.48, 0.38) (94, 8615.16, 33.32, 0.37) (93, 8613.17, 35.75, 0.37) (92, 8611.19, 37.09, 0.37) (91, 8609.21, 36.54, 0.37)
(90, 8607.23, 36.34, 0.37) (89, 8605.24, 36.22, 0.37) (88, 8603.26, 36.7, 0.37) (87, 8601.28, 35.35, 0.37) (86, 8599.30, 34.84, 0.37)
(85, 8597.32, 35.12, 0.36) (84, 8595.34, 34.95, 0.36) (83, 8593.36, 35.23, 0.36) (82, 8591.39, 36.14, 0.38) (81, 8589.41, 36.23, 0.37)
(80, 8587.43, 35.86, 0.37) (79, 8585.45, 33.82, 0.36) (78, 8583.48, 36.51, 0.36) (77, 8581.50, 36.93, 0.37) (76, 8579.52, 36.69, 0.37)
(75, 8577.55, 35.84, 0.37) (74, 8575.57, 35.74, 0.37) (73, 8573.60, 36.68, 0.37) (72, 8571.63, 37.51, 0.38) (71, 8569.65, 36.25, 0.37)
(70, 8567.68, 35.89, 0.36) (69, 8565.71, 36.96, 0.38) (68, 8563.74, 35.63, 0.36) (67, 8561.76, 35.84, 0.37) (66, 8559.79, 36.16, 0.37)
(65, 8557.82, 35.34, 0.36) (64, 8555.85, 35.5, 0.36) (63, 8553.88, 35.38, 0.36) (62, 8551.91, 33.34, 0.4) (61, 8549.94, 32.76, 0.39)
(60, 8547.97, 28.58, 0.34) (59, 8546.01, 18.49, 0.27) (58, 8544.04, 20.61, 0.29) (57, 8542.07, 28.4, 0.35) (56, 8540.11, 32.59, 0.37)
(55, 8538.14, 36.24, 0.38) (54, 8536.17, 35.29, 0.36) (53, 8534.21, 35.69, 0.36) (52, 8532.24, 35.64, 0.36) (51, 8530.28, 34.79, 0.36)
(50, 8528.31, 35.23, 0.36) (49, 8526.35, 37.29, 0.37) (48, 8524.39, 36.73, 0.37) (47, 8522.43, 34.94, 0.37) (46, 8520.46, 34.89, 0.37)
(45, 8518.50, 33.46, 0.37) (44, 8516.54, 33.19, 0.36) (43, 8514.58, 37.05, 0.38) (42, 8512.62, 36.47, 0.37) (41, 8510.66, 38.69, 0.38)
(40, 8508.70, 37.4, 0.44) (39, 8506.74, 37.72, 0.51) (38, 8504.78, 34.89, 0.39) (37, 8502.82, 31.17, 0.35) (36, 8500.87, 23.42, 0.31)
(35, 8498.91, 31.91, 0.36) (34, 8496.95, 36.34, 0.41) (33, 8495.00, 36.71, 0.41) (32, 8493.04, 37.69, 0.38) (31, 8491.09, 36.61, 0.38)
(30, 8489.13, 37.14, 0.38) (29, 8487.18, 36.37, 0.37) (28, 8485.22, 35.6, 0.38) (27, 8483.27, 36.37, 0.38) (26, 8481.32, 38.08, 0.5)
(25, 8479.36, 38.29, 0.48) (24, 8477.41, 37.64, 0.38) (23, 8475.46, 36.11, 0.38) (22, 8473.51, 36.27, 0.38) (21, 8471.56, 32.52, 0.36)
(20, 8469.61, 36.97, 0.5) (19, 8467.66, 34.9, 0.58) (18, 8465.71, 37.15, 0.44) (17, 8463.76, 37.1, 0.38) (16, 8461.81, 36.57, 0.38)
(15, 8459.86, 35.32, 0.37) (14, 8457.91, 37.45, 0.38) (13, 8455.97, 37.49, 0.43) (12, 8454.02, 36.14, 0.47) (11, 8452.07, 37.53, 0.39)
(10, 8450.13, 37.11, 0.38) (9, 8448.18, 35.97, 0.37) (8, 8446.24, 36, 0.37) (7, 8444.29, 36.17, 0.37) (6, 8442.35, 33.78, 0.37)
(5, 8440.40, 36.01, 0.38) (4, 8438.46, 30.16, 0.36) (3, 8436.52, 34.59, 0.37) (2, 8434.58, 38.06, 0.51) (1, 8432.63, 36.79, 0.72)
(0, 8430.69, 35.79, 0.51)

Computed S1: 0.164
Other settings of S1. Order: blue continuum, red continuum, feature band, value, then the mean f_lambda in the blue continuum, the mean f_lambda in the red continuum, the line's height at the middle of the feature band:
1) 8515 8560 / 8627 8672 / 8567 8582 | -0.09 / 33.1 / 34.4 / 33.5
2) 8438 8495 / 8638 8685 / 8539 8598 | 0.03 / 36.3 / 34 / 35.1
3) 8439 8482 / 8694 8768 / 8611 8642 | -0.02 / 36.3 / 35.1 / 35.5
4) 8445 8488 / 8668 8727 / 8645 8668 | 0.09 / 36.5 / 34.9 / 35.2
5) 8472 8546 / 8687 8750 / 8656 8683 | 0.08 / 34.7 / 34.8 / 34.8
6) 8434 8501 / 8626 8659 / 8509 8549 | 0.09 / 35.9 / 36.5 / 36.1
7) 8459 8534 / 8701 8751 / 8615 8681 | 0.02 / 35.6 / 35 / 35.2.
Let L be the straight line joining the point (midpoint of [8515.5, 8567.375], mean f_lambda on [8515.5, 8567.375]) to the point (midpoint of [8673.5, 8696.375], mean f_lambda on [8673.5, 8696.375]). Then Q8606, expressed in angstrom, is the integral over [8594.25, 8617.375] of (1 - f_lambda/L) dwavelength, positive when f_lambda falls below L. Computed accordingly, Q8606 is -1.3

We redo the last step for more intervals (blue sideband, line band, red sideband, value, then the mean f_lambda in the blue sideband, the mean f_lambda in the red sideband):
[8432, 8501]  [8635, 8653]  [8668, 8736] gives -0.68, 35.9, 35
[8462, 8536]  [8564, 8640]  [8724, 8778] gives -1.66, 35.6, 34.8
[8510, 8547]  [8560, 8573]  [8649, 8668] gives -1.37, 33.4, 31.6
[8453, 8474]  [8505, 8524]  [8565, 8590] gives 0.12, 36.2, 36.2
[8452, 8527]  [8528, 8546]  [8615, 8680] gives 1.83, 35.8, 34.6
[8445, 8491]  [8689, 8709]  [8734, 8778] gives 0.37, 36.5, 34.6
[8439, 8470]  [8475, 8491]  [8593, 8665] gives -0.37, 36.3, 35.5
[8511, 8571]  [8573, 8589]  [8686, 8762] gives -0.90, 33.9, 34.8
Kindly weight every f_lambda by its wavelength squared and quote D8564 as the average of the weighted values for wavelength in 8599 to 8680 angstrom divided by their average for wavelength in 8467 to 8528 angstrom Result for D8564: 1.01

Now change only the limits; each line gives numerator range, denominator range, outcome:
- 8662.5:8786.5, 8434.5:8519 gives 1.02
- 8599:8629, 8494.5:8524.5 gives 1.06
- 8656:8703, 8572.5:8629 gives 0.94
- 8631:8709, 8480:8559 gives 1.04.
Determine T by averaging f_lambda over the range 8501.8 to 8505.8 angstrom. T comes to 33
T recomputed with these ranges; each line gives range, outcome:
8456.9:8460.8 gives 36.5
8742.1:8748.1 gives 34.7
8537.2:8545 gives 29.4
